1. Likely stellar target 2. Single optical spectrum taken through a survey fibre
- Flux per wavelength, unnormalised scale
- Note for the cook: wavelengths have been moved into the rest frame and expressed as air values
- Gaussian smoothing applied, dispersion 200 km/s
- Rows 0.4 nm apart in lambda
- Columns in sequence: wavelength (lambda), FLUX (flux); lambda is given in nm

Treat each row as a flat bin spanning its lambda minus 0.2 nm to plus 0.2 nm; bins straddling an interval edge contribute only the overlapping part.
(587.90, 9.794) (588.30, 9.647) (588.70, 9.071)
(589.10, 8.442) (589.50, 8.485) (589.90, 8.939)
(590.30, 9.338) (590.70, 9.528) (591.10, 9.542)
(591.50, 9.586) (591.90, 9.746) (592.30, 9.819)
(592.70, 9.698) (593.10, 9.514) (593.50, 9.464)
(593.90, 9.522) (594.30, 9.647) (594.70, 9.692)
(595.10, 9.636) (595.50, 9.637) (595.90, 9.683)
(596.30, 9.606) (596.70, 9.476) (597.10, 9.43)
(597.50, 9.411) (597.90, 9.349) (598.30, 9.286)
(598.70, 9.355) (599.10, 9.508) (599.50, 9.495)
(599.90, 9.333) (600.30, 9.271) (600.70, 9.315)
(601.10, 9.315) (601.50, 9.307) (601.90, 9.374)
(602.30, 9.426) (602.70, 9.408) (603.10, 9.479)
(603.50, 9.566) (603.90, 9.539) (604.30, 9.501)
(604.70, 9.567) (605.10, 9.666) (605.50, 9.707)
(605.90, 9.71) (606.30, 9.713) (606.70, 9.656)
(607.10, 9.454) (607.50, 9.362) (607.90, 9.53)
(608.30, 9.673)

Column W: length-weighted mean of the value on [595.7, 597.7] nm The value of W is 9.52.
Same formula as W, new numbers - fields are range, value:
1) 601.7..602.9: 9.4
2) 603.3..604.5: 9.54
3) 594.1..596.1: 9.66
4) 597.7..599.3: 9.37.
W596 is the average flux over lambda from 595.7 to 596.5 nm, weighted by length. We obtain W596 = 9.64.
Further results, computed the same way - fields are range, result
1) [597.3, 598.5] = 9.35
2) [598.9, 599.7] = 9.5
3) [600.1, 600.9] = 9.29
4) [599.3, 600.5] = 9.37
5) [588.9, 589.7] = 8.46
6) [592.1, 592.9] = 9.76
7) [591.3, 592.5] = 9.72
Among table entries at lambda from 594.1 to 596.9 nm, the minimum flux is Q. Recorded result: 9.476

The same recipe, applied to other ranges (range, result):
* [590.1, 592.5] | 9.338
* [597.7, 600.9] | 9.271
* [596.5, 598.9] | 9.286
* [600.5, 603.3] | 9.307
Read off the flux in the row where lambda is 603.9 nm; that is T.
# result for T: 9.539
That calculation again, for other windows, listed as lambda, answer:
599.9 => 9.333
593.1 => 9.514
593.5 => 9.464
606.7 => 9.656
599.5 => 9.495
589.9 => 8.939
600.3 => 9.271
